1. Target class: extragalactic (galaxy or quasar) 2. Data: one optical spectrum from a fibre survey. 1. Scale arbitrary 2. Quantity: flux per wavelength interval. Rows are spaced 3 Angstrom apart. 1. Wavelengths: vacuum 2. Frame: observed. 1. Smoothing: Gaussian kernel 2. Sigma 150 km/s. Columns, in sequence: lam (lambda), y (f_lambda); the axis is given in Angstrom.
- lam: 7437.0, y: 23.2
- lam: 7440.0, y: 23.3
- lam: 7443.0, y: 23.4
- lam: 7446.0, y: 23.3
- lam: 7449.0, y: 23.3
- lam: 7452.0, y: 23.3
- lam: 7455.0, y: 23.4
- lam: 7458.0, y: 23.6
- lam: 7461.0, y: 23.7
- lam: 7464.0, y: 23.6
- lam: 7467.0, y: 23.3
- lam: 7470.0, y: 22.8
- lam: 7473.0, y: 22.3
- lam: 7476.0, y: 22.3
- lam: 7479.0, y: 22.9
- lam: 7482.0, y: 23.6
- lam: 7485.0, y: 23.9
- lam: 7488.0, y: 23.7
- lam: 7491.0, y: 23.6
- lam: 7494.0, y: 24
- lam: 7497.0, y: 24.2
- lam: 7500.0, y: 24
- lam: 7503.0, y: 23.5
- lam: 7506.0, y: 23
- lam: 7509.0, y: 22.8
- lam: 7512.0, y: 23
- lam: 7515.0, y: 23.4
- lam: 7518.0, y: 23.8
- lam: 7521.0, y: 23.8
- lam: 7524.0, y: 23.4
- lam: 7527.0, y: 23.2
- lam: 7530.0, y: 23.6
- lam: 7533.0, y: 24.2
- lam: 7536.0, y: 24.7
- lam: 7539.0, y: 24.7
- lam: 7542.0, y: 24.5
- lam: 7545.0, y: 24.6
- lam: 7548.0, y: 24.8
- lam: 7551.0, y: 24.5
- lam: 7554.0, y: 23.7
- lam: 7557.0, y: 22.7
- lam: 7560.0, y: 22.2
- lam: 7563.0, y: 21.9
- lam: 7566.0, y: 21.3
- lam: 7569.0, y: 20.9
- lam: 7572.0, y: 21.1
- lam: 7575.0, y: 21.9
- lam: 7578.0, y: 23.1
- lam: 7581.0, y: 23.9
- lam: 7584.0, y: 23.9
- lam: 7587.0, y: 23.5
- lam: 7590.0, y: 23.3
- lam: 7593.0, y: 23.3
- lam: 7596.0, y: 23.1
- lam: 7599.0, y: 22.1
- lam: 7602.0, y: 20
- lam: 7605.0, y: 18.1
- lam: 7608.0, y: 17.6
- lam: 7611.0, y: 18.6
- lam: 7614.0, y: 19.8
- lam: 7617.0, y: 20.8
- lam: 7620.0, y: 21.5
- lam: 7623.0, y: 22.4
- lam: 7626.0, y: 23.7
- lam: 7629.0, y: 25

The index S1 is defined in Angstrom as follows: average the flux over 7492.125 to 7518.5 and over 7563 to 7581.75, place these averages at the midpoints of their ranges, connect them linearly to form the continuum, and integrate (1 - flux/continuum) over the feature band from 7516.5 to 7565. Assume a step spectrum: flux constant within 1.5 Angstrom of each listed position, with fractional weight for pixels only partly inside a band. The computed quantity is -2.3 Angstrom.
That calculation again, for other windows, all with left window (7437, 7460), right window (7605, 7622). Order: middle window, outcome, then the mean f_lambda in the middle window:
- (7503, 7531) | -2.0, 23.3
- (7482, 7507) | -1.6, 23.7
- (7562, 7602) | -4.3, 22.5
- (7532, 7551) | -3.0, 24.6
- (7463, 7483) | -0.1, 22.9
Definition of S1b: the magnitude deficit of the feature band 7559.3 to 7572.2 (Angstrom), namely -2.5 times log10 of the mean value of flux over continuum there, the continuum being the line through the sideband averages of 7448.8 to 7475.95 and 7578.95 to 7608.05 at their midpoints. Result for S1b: 0.04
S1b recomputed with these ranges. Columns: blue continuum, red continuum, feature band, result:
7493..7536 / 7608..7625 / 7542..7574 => -0.03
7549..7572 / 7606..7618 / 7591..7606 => -0.08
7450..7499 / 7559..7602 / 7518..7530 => -0.03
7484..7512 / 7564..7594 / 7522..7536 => -0.02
